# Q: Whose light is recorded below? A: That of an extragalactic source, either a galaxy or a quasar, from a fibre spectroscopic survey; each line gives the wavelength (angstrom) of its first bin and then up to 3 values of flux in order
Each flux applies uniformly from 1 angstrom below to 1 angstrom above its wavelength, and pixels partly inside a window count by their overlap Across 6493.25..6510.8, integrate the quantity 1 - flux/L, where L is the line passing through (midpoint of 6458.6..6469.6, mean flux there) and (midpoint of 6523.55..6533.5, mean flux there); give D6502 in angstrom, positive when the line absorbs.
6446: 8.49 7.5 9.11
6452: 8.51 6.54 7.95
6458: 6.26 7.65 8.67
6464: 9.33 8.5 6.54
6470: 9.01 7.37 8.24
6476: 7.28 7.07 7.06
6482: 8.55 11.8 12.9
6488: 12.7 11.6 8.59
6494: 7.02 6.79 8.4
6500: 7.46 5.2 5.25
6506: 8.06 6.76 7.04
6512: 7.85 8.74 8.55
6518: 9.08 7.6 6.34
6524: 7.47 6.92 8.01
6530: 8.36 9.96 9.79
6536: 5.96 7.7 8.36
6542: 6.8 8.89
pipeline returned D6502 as 2.8 angstrom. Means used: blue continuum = 8.12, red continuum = 8.26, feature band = 6.88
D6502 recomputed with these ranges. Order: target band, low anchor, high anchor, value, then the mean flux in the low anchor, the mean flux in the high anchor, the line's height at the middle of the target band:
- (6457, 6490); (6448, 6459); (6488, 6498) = -1.8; 7.66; 8.91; 8.29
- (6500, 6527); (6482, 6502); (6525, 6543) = 4.2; 9.41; 7.98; 8.68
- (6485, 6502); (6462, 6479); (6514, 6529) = -2.8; 7.96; 7.78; 7.88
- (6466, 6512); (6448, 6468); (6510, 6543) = -1.5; 7.95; 7.94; 7.95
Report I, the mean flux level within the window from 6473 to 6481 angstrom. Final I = 7.41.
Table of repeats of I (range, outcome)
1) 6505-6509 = 7.41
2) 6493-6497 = 6.9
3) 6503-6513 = 6.99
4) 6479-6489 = 10.6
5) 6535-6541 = 7.34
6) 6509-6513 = 7.45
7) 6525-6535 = 8.61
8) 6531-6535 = 9.88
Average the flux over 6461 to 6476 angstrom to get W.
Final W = 8.17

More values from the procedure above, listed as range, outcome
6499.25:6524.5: 7.33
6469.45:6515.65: 8.29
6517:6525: 7.62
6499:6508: 6.52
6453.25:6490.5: 8.66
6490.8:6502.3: 7.44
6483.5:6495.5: 10.6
